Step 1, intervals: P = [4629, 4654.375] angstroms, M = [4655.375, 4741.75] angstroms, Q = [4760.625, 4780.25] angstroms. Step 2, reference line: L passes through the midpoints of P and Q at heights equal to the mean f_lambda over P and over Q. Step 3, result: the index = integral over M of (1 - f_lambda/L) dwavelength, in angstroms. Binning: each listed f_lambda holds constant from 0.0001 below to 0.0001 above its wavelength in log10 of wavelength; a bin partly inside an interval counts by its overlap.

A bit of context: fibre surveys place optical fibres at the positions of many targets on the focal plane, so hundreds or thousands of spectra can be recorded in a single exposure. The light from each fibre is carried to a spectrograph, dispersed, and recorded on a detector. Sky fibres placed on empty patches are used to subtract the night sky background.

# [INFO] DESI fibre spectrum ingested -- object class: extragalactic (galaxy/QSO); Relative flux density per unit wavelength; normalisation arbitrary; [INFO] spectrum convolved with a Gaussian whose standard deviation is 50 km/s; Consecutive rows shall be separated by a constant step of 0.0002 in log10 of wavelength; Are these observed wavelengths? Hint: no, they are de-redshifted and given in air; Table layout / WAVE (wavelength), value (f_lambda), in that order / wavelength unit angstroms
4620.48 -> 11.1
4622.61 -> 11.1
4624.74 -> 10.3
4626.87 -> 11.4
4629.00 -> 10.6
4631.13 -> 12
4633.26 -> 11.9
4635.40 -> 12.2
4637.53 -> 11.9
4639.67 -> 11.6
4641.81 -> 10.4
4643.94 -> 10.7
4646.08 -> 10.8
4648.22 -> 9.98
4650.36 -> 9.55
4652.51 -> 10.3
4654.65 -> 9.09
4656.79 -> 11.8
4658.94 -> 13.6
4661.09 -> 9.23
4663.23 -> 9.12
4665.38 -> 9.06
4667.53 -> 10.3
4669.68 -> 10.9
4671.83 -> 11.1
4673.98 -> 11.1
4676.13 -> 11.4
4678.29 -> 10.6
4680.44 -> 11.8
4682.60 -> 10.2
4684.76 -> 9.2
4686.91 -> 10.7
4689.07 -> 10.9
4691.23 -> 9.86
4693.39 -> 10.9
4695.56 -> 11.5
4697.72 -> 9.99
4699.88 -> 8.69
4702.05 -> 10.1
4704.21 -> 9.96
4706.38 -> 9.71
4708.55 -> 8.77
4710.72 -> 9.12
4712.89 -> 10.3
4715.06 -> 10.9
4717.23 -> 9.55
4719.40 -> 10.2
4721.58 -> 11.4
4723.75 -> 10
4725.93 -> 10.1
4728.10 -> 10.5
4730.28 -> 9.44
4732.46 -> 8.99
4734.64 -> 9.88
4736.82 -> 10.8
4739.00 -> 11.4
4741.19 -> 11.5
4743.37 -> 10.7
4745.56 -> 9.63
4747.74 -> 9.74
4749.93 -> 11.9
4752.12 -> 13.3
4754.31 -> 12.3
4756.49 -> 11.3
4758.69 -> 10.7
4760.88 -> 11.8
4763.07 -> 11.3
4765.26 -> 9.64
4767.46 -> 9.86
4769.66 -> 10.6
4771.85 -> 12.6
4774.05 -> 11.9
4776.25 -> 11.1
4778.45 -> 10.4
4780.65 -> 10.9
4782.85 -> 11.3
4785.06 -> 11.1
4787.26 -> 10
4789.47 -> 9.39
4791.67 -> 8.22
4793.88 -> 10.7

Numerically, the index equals 4.8 angstroms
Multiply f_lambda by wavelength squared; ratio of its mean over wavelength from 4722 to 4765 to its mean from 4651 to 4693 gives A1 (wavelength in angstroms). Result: 1.06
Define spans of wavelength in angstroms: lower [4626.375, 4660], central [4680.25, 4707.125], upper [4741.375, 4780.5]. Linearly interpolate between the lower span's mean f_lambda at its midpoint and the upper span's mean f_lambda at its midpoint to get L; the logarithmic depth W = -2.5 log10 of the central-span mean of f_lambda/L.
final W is 0.09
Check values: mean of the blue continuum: 11.1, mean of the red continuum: 11.1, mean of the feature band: 10.2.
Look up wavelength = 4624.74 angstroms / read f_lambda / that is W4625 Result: 10.3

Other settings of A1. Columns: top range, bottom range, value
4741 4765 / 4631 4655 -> 1.08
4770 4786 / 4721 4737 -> 1.15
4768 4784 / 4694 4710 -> 1.18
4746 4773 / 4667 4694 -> 1.08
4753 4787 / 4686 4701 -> 1.11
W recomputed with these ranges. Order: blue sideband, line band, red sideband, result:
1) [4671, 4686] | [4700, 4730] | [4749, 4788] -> 0.10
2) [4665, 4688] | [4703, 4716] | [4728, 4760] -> 0.10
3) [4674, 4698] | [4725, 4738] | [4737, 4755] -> 0.12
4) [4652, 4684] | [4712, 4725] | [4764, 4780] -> 0.04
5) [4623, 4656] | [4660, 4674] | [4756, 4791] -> 0.08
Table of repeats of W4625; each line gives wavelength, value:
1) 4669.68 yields 10.9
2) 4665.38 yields 9.06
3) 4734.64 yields 9.88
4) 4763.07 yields 11.3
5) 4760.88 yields 11.8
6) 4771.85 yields 12.6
